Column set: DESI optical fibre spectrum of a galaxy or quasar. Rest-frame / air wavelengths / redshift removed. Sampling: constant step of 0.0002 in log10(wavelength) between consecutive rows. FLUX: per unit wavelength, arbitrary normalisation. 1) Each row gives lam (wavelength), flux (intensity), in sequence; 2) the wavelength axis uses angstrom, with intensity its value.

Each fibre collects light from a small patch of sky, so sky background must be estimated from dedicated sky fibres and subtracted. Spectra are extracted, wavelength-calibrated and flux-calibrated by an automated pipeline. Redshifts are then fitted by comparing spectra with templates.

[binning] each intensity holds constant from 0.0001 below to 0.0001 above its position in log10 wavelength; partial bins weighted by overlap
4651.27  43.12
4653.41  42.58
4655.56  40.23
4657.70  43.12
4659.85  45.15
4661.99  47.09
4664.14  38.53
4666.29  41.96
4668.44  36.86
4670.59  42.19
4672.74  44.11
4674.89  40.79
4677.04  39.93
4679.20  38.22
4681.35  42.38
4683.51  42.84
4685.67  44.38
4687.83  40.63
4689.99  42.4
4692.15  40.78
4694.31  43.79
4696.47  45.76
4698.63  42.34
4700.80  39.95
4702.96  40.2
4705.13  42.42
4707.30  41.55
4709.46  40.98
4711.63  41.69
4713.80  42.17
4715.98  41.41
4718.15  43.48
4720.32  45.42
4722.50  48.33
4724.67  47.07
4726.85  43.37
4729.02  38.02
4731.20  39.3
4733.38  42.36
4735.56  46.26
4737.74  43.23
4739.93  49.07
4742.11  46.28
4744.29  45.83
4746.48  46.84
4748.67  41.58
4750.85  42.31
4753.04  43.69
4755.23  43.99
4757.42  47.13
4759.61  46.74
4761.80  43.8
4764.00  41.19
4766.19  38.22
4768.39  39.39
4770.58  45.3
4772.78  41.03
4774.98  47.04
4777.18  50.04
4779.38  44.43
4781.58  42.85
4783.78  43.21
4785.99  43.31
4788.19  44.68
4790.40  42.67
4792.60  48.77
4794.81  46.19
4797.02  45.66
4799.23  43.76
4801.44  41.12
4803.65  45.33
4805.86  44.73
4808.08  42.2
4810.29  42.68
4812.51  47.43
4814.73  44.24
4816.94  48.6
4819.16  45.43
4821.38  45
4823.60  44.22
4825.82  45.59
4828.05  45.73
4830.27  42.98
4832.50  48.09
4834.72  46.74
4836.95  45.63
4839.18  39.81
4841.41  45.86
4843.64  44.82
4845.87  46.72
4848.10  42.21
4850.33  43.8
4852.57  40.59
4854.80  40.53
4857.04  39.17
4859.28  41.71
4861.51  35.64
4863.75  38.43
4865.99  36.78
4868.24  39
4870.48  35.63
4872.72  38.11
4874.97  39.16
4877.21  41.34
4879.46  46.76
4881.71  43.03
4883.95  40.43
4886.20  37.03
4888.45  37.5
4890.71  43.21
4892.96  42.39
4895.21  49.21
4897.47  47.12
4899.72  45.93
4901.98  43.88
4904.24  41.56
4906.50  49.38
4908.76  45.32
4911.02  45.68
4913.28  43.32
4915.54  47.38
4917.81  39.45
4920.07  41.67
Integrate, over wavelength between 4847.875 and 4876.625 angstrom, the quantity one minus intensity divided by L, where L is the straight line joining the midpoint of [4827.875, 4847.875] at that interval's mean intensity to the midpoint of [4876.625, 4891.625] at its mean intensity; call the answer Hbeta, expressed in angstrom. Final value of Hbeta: 2.6 angstrom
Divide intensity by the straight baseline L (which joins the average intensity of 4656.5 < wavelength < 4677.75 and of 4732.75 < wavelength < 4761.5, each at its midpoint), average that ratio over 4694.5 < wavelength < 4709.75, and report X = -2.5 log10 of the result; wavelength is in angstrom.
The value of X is 0.03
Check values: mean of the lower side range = 42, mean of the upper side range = 45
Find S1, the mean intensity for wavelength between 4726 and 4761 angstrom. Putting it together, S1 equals 44.1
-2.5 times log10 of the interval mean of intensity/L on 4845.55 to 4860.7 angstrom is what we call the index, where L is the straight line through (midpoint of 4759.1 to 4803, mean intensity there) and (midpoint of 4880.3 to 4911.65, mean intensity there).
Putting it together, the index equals 0.052 mag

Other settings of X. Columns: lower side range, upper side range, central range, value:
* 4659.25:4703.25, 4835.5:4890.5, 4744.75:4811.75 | -0.07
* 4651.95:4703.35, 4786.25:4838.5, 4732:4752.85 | -0.03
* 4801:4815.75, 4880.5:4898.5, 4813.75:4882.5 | 0.02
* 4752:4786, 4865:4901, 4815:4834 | -0.07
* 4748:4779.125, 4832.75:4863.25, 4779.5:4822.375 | -0.03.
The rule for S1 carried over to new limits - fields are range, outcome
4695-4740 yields 42.9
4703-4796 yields 43.8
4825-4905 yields 42.3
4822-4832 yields 44.8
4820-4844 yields 45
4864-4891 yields 39.7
